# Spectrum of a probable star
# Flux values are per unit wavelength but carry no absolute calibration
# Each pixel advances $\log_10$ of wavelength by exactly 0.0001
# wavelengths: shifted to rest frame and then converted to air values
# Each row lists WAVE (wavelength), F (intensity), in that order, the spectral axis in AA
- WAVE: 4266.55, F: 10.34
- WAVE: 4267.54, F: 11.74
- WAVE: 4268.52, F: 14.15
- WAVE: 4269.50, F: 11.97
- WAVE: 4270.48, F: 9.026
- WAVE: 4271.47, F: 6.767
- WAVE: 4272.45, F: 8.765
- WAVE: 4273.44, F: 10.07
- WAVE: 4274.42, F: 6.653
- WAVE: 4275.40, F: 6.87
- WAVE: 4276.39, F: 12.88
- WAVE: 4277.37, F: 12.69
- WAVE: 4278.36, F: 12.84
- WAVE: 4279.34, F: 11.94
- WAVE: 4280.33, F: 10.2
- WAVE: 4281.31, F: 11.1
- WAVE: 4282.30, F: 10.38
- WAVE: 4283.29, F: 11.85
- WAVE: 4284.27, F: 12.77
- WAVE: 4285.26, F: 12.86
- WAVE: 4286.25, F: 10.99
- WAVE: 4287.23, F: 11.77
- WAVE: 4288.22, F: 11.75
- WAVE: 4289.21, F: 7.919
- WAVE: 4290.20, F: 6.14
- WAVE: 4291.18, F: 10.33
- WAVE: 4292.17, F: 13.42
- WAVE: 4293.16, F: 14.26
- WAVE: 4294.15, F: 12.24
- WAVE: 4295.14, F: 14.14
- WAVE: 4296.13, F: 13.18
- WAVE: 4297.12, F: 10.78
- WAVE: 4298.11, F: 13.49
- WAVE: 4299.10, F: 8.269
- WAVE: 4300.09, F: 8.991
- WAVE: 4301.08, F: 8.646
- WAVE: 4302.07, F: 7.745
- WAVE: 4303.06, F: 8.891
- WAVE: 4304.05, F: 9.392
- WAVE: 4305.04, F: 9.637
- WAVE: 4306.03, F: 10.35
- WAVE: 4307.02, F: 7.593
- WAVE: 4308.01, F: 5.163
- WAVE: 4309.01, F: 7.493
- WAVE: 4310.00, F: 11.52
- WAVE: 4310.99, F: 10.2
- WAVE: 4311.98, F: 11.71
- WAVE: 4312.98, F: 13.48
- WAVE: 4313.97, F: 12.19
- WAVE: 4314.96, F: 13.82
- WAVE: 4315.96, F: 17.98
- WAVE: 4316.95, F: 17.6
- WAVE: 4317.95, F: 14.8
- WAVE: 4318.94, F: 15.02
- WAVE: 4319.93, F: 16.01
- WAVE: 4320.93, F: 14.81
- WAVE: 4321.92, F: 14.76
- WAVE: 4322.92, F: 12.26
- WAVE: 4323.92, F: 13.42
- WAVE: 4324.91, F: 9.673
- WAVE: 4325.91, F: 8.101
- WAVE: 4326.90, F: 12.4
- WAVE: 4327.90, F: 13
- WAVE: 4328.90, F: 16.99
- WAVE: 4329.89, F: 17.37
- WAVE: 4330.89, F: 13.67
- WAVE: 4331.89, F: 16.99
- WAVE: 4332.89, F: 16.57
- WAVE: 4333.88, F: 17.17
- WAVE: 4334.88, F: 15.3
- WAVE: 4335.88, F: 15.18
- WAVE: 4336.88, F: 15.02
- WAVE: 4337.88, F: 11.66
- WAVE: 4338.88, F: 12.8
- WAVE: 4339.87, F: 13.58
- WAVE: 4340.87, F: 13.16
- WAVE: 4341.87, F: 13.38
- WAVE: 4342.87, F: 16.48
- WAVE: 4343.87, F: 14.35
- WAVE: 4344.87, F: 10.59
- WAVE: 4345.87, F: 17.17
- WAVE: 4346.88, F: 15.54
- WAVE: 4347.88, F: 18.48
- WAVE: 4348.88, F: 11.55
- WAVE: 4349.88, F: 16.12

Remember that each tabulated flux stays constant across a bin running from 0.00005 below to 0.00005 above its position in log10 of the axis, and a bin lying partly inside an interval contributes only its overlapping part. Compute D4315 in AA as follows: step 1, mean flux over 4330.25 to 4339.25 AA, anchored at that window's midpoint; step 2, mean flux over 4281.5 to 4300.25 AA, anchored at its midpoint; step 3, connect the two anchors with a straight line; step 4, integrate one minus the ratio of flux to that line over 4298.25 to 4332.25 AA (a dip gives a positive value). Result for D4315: 3.6 AA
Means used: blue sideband 11.4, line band 12.1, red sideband 15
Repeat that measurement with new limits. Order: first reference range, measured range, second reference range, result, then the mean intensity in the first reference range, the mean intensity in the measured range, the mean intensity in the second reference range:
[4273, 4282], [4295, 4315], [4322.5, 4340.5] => 3.5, 10.6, 10.2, 14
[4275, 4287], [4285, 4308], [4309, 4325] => 3.6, 11.5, 10.4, 13.6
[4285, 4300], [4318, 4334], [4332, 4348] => -0.5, 11.3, 14.2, 14.7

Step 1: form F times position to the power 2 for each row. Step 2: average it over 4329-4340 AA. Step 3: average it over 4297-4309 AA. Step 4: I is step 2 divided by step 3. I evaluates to 1.72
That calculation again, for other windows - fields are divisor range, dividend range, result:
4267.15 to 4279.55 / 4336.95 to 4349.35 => 1.39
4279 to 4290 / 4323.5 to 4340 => 1.30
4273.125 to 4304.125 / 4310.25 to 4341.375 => 1.32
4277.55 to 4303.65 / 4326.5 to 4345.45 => 1.34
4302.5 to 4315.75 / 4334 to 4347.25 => 1.41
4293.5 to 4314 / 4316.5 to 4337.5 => 1.44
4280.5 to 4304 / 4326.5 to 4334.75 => 1.45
